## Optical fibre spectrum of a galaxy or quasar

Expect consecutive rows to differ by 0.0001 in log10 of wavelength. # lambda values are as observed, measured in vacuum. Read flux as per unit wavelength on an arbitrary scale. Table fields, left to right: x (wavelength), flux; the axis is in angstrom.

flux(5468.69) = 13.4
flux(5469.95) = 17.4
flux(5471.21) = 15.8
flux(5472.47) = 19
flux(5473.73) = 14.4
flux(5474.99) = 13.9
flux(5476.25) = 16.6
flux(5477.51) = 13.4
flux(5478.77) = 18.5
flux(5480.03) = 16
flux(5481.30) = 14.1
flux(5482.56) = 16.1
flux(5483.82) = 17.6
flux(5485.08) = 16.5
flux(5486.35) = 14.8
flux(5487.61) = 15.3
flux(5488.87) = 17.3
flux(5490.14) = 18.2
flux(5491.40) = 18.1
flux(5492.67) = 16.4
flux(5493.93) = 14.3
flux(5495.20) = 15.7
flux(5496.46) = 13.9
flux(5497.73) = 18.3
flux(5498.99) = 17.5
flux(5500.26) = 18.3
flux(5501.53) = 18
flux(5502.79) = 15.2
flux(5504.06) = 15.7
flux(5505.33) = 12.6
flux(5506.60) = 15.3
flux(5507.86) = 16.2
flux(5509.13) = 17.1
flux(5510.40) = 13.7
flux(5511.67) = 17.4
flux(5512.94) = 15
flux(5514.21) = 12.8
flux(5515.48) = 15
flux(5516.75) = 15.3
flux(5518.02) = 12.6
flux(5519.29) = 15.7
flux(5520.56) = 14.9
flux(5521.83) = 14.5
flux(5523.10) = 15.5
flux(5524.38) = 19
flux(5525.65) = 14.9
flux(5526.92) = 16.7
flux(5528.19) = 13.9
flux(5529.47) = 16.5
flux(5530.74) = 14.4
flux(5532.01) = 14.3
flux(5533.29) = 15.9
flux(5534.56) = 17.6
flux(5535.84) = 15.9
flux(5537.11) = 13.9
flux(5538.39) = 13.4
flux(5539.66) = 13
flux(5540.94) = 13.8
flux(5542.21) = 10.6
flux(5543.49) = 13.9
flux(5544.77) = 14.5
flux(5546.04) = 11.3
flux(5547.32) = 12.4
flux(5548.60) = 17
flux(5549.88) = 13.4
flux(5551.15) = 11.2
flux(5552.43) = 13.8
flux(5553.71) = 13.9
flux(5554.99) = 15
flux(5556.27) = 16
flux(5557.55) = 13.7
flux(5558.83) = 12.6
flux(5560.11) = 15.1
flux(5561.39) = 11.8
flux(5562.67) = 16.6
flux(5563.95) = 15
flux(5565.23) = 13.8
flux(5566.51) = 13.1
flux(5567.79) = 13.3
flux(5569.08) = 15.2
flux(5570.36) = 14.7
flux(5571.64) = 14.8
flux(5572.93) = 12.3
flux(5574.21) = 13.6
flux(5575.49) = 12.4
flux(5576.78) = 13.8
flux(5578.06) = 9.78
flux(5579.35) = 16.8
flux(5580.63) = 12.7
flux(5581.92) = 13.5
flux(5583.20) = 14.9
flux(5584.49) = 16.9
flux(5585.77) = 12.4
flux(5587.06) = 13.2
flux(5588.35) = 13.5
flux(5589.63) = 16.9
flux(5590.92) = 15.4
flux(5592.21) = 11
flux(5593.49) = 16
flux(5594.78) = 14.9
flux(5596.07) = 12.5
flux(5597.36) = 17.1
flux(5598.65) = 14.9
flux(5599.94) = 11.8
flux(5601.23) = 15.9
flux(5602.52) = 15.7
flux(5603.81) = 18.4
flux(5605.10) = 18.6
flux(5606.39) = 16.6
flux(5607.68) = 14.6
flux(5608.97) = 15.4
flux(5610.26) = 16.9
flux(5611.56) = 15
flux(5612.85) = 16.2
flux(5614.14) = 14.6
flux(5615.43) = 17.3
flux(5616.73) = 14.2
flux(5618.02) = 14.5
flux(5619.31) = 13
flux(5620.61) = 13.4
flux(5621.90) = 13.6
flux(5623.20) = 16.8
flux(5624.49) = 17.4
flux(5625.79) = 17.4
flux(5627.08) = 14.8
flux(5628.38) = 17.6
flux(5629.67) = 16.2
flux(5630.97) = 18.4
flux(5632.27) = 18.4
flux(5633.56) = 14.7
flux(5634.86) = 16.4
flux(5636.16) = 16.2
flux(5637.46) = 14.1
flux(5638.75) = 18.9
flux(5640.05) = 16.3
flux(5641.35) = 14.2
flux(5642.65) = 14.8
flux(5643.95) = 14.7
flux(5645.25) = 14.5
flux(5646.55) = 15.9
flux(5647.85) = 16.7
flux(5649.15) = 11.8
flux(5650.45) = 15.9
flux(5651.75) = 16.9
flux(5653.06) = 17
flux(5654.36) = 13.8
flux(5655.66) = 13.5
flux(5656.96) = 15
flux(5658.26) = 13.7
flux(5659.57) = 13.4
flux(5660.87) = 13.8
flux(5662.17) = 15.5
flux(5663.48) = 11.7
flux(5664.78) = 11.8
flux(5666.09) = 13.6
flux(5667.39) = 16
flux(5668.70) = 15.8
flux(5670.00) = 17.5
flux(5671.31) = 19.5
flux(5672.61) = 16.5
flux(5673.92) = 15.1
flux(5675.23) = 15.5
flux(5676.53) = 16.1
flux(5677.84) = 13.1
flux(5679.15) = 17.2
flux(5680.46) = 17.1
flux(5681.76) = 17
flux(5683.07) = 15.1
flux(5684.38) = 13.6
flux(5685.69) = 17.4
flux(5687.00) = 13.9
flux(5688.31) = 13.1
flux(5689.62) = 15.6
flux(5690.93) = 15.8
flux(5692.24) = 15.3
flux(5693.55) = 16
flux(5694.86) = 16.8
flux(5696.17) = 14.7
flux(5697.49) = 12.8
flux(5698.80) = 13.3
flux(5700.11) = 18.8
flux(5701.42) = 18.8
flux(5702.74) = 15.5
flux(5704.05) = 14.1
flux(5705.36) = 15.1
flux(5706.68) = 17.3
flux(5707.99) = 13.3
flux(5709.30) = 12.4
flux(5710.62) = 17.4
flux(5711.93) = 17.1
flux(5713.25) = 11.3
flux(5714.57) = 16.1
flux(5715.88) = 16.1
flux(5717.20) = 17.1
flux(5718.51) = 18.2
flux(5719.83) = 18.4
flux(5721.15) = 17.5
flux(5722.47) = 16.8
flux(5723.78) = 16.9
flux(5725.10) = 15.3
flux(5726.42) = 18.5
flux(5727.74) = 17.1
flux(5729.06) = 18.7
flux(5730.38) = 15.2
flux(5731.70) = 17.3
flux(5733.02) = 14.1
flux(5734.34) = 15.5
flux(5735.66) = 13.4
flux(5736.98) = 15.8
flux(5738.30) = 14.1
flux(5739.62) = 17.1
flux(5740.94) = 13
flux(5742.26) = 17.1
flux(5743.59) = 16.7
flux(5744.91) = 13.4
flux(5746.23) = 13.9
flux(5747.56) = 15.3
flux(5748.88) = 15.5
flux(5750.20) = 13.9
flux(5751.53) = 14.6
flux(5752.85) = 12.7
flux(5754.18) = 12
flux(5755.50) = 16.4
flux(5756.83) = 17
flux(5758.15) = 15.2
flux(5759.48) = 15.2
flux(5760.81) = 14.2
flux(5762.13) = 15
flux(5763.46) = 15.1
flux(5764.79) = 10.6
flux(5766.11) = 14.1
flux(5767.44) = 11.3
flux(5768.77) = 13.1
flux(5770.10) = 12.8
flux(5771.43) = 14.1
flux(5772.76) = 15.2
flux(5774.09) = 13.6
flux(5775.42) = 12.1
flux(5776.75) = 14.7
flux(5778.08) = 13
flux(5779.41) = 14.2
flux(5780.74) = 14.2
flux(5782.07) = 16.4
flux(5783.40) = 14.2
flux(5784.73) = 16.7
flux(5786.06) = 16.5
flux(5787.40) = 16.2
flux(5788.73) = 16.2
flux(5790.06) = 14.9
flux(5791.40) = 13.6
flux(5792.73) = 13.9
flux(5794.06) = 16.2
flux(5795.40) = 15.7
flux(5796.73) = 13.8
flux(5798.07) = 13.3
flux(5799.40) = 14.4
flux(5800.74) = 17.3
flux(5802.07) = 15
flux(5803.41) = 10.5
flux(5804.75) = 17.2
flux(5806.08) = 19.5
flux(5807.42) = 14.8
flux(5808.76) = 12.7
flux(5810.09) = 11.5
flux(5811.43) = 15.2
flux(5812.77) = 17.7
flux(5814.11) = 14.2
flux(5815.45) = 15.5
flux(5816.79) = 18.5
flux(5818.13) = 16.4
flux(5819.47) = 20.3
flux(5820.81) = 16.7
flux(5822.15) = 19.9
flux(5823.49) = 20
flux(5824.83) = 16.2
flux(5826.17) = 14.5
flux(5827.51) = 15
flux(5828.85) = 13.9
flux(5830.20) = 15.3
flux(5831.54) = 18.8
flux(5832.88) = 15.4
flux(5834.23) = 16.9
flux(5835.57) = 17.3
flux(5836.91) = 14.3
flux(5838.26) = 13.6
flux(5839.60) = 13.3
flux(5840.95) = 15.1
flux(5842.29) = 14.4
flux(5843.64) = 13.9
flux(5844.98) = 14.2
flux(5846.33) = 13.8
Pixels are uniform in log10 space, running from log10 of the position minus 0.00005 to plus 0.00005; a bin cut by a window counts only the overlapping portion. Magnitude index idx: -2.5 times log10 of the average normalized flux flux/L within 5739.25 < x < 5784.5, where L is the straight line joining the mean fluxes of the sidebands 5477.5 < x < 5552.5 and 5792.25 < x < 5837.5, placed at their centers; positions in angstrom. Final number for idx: 0.10 mag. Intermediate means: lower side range 15.3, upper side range 15.8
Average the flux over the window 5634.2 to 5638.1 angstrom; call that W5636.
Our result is 15.5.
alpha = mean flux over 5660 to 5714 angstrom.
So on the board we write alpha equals 15.3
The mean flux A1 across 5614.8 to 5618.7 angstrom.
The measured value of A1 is 15.3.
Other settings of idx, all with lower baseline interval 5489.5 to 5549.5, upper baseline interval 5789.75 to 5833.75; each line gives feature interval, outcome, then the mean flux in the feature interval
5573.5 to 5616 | 0.04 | 14.8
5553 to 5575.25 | 0.09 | 14.1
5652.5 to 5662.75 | 0.07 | 14.4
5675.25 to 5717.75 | 0.00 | 15.4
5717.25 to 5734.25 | -0.09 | 17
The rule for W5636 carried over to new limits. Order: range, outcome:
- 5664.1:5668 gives 13.8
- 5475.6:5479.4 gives 16.2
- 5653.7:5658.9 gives 14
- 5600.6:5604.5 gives 16.7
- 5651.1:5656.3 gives 15.3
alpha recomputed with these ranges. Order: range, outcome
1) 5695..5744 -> 15.9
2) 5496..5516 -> 15.8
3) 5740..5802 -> 14.5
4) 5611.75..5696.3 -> 15.4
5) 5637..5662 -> 15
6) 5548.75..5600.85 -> 14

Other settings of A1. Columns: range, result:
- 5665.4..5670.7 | 15.7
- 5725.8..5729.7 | 18.1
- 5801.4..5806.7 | 15.5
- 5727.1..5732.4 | 17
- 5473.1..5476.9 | 15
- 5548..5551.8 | 13.8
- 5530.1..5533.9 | 14.9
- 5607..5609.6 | 15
